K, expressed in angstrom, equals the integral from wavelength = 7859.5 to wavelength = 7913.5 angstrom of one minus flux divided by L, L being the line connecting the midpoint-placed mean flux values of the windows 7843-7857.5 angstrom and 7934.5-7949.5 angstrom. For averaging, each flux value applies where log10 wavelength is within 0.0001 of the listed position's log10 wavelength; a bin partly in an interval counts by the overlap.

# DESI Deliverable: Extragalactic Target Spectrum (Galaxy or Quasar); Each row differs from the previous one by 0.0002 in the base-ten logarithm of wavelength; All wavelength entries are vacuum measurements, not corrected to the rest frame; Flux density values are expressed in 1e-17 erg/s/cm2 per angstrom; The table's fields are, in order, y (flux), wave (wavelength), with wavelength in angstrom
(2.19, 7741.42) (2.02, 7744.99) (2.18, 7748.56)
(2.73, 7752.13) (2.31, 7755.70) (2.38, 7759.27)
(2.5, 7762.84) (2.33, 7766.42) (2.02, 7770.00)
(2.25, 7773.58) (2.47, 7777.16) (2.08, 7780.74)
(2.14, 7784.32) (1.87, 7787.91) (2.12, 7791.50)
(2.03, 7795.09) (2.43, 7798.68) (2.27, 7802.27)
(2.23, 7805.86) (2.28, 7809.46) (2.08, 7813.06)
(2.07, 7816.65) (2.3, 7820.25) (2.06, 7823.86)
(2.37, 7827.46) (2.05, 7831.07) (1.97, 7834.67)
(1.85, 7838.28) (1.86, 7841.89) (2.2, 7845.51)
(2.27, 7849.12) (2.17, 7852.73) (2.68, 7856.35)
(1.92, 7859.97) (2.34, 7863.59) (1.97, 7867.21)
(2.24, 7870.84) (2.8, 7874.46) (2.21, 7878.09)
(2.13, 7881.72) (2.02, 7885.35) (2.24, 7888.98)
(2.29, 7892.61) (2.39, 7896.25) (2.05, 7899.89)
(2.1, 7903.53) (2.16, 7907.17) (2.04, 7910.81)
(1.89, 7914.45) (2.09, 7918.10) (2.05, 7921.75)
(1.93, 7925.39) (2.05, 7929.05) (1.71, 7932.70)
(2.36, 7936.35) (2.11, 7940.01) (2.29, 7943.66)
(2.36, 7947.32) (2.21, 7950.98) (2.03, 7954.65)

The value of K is 2.2 angstrom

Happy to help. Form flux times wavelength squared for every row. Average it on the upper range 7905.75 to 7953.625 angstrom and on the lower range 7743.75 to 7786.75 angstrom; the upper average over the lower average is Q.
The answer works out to 1.0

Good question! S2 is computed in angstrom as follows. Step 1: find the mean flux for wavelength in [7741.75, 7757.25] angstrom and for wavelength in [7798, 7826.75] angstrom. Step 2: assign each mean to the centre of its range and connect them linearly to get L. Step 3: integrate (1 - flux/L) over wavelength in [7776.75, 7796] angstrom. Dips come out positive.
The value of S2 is 1.29 angstrom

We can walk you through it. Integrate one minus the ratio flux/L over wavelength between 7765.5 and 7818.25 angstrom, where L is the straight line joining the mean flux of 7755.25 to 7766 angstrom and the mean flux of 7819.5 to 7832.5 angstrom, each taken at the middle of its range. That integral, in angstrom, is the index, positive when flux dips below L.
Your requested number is 2.8 angstrom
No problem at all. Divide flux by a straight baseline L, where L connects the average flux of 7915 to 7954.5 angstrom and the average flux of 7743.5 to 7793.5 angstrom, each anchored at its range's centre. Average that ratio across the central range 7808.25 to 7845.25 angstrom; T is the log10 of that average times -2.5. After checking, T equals 0.05 mag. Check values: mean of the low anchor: 2.24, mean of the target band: 2.09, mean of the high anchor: 2.1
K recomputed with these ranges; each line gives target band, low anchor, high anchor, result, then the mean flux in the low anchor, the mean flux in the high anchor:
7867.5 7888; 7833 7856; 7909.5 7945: -1.8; 2.09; 2.05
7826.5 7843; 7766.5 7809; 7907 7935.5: 0.8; 2.18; 1.99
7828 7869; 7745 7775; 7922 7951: 1.7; 2.32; 2.12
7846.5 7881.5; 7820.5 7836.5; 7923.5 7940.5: -3.1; 2.13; 2.03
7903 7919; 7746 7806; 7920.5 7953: 0.7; 2.25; 2.12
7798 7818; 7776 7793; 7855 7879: -0.4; 2.12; 2.31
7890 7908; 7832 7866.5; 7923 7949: -0.7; 2.13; 2.11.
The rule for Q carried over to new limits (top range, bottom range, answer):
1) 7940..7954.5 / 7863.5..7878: 0.98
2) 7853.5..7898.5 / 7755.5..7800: 1.05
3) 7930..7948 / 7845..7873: 0.98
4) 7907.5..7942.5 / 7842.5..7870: 0.94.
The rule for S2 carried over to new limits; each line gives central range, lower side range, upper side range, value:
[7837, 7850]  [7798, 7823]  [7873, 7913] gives 1.1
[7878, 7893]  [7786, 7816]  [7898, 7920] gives -0.6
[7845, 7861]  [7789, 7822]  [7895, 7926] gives -0.9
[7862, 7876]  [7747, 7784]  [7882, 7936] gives -1.2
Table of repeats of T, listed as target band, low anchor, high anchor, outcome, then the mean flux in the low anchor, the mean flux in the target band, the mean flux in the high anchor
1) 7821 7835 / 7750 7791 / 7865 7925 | 0.04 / 2.27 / 2.14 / 2.16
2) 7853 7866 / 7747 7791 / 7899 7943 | -0.07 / 2.27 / 2.28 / 2.05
